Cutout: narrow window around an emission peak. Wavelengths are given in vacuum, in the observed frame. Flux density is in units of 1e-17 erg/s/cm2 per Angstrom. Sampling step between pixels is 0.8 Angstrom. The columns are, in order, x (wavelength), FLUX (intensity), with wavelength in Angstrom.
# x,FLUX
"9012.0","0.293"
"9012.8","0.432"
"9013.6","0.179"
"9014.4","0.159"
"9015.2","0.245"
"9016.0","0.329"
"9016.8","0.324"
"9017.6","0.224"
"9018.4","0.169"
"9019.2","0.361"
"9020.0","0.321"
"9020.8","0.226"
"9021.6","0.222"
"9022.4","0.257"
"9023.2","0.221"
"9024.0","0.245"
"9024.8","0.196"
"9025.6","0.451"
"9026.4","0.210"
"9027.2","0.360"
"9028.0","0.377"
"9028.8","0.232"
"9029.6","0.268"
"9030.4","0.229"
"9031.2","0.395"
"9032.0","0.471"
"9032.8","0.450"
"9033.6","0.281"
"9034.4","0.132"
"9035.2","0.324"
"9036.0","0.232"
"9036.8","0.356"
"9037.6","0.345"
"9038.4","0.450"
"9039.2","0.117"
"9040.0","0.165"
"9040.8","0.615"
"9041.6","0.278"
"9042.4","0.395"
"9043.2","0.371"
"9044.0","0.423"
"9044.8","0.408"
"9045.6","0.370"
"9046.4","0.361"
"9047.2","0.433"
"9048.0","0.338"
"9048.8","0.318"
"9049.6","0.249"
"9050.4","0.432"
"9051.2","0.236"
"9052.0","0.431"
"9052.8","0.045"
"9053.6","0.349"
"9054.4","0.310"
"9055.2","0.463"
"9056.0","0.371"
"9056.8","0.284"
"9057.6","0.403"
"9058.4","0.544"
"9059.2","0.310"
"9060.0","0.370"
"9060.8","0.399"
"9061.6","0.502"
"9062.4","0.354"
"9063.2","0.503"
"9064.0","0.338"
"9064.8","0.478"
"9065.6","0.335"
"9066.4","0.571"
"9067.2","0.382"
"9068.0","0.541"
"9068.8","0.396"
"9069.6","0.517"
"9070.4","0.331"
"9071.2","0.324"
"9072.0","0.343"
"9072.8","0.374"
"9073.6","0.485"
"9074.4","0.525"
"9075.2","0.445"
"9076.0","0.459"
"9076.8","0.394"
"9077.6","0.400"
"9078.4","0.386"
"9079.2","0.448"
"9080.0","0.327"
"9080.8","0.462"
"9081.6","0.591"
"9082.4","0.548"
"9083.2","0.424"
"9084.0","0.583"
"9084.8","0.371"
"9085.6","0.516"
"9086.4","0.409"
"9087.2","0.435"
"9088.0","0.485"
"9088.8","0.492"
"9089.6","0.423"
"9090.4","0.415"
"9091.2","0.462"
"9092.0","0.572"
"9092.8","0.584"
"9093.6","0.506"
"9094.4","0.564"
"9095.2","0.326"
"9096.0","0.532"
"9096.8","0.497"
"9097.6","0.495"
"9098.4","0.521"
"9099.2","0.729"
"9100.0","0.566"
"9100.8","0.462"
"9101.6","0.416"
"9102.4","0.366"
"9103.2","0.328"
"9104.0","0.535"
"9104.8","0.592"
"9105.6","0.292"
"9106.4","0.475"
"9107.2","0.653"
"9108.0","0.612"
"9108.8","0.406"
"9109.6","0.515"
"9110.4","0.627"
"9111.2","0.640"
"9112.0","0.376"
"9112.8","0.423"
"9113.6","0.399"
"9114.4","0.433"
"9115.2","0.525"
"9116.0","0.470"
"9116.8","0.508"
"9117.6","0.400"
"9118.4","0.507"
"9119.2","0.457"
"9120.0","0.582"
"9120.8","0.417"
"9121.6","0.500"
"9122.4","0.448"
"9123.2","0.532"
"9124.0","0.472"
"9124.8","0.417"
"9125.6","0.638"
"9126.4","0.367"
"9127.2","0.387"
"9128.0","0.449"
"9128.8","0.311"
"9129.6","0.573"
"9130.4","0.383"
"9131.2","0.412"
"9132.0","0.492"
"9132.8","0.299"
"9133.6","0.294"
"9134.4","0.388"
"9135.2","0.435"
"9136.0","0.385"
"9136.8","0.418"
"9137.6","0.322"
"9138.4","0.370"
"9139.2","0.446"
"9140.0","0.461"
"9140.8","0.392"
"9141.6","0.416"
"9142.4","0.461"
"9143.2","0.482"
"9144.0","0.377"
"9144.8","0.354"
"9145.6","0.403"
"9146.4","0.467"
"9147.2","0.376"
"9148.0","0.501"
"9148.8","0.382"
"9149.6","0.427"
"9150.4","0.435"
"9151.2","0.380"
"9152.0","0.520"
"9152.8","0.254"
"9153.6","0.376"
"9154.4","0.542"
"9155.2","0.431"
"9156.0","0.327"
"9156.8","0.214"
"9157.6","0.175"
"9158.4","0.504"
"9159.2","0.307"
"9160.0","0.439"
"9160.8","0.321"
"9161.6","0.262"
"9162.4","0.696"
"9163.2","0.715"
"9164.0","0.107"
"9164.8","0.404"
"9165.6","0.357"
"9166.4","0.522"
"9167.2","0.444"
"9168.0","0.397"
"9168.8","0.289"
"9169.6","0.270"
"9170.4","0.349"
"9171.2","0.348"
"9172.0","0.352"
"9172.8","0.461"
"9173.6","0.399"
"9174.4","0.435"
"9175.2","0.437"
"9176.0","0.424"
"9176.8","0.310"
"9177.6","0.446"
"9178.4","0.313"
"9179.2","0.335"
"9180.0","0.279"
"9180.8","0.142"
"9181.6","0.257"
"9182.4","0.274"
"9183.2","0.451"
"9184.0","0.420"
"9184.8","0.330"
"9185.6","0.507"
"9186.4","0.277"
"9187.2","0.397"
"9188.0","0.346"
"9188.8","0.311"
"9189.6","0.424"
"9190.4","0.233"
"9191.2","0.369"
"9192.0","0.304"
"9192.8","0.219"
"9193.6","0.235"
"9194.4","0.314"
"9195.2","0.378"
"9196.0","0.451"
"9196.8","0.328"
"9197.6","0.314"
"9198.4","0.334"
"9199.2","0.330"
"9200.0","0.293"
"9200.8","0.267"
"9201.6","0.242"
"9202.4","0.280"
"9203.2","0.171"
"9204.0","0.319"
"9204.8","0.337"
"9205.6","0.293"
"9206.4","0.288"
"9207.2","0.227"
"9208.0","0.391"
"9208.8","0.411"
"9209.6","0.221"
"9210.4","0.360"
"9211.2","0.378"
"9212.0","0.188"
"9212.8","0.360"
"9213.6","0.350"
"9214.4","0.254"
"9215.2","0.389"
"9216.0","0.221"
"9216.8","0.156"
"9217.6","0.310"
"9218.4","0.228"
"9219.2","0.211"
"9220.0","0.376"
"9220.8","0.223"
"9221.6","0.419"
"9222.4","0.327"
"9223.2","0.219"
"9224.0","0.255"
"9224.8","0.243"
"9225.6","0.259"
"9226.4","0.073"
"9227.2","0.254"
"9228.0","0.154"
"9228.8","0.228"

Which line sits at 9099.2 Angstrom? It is Mg II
